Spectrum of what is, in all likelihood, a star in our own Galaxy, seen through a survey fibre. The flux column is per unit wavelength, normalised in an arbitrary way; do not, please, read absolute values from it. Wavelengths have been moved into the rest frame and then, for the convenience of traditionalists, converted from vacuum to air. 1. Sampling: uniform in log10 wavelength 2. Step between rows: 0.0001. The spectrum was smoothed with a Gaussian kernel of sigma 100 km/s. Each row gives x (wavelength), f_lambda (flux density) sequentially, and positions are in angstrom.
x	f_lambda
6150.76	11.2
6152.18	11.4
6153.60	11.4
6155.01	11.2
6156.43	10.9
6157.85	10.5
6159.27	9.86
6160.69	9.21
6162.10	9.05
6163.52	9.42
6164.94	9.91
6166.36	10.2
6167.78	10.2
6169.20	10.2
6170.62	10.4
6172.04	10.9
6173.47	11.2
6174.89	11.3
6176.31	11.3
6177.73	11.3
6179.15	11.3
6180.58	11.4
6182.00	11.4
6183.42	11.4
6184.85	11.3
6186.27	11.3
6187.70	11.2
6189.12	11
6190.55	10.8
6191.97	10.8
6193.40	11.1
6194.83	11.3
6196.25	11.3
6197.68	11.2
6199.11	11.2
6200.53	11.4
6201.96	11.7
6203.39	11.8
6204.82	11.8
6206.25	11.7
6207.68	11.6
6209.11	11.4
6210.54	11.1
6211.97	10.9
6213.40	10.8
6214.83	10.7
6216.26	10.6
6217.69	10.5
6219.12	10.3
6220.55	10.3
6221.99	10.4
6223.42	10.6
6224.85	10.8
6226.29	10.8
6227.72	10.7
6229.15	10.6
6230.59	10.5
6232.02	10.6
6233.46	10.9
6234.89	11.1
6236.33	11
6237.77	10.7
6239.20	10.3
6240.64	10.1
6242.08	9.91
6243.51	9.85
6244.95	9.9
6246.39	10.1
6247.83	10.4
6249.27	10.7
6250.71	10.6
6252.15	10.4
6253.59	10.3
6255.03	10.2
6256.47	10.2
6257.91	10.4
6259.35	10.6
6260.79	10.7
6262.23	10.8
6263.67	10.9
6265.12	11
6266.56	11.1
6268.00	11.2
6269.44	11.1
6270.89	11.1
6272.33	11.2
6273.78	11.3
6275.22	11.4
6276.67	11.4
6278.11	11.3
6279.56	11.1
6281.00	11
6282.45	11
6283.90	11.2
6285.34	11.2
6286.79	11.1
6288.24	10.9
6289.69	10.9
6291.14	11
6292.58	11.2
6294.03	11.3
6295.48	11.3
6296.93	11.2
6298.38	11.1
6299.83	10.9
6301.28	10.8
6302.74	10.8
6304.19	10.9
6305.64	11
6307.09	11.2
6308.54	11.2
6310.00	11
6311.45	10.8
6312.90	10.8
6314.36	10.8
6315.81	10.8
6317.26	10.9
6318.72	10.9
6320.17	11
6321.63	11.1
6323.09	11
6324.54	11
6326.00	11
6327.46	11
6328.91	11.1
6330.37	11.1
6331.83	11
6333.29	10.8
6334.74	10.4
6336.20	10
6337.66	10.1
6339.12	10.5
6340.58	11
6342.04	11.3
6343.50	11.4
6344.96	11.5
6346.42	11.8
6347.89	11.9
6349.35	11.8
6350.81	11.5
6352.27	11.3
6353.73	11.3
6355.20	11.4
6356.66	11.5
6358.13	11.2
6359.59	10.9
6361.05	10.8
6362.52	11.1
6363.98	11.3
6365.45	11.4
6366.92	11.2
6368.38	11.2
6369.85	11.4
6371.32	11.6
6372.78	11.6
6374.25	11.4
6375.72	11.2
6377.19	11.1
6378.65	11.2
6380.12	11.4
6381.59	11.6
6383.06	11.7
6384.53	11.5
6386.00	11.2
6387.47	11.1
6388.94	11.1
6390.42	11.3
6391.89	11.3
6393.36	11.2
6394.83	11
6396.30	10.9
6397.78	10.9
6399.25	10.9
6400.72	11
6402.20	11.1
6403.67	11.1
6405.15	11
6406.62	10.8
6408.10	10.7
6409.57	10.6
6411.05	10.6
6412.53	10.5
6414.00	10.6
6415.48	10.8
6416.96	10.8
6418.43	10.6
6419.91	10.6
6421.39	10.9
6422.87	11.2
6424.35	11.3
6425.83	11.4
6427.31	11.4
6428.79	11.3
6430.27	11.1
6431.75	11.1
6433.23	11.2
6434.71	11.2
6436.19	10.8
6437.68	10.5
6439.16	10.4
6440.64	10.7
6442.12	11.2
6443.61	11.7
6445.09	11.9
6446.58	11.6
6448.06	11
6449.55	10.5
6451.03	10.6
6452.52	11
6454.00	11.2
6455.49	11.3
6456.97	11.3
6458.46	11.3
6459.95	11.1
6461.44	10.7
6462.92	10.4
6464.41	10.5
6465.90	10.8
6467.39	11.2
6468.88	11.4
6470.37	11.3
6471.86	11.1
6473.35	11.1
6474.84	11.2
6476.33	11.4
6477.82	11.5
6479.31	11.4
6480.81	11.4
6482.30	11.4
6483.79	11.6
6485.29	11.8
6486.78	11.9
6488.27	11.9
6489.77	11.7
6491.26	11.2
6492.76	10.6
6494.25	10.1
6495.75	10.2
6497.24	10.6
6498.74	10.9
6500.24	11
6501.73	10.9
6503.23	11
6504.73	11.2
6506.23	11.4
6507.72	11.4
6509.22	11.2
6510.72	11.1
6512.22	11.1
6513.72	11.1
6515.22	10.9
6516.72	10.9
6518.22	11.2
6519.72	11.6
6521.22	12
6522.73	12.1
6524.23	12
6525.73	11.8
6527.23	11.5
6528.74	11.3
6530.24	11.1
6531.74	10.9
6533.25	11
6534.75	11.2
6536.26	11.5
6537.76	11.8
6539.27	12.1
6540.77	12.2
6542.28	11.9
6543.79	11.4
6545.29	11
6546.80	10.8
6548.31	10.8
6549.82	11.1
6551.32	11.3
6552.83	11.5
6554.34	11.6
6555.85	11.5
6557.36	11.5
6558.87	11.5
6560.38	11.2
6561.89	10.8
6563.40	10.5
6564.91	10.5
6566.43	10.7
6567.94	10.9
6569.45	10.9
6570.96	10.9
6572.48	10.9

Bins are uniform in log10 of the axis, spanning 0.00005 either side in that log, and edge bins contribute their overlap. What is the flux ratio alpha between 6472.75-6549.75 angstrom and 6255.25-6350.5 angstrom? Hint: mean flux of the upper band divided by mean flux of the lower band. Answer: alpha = 1.03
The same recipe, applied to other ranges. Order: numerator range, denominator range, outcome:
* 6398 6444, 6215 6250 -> 1.04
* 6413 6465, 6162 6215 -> 1.00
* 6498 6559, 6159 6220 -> 1.04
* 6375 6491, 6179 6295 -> 1.02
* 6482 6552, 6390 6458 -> 1.03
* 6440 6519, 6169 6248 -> 1.02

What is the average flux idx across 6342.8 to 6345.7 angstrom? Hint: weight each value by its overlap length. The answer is 11.5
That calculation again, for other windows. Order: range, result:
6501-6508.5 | 11.2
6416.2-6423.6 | 10.8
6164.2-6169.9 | 10.1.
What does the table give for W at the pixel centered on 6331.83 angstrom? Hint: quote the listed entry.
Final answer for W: 11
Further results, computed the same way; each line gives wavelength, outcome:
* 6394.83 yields 11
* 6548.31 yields 10.8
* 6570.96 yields 10.9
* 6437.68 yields 10.5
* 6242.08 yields 9.91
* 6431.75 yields 11.1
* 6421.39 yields 10.9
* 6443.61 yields 11.7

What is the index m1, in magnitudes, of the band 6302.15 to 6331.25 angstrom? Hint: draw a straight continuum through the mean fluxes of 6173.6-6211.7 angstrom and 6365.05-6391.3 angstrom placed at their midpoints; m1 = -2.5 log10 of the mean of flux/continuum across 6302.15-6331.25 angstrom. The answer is 0.04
